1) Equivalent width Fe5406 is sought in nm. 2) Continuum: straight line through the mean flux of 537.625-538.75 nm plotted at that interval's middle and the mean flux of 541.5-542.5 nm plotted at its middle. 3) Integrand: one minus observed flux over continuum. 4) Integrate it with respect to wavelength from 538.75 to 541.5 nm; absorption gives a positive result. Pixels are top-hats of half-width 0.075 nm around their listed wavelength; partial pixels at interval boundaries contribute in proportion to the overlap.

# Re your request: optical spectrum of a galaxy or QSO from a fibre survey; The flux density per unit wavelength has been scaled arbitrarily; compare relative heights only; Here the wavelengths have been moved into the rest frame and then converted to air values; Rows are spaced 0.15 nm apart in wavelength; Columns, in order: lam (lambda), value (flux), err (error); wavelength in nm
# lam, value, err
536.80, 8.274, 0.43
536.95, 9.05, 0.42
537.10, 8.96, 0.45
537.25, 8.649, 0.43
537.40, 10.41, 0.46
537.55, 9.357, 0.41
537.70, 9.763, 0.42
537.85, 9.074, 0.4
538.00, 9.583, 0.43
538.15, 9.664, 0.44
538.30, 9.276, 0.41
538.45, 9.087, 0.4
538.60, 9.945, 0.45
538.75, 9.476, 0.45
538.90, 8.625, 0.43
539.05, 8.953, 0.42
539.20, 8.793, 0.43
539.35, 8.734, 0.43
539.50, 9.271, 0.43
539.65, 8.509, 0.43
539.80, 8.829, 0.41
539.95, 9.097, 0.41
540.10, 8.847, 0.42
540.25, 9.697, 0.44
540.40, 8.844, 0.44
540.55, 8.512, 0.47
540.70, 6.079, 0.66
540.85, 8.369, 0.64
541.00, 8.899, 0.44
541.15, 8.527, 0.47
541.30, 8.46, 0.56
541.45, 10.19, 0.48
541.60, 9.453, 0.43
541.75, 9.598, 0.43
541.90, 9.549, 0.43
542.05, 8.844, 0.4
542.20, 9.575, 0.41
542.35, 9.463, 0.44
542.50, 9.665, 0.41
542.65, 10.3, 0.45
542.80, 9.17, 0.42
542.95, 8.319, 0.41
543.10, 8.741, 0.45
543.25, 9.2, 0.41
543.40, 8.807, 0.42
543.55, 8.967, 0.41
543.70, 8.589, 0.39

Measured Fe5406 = 0.21 nm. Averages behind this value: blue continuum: 9.48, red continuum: 9.45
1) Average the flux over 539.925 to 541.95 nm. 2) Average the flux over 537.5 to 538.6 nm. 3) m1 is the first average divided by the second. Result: 0.9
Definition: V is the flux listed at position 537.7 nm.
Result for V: 9.763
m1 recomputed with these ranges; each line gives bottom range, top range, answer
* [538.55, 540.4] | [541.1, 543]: 1.03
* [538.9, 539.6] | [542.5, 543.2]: 1.03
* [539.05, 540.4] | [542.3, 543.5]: 1.03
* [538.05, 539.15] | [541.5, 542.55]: 1.02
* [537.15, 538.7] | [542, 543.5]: 0.97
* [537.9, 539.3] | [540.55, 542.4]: 0.96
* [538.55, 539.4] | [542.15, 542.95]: 1.05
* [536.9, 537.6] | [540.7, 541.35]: 0.89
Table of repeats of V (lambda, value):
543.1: 8.741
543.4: 8.807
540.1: 8.847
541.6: 9.453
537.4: 10.41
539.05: 8.953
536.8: 8.274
